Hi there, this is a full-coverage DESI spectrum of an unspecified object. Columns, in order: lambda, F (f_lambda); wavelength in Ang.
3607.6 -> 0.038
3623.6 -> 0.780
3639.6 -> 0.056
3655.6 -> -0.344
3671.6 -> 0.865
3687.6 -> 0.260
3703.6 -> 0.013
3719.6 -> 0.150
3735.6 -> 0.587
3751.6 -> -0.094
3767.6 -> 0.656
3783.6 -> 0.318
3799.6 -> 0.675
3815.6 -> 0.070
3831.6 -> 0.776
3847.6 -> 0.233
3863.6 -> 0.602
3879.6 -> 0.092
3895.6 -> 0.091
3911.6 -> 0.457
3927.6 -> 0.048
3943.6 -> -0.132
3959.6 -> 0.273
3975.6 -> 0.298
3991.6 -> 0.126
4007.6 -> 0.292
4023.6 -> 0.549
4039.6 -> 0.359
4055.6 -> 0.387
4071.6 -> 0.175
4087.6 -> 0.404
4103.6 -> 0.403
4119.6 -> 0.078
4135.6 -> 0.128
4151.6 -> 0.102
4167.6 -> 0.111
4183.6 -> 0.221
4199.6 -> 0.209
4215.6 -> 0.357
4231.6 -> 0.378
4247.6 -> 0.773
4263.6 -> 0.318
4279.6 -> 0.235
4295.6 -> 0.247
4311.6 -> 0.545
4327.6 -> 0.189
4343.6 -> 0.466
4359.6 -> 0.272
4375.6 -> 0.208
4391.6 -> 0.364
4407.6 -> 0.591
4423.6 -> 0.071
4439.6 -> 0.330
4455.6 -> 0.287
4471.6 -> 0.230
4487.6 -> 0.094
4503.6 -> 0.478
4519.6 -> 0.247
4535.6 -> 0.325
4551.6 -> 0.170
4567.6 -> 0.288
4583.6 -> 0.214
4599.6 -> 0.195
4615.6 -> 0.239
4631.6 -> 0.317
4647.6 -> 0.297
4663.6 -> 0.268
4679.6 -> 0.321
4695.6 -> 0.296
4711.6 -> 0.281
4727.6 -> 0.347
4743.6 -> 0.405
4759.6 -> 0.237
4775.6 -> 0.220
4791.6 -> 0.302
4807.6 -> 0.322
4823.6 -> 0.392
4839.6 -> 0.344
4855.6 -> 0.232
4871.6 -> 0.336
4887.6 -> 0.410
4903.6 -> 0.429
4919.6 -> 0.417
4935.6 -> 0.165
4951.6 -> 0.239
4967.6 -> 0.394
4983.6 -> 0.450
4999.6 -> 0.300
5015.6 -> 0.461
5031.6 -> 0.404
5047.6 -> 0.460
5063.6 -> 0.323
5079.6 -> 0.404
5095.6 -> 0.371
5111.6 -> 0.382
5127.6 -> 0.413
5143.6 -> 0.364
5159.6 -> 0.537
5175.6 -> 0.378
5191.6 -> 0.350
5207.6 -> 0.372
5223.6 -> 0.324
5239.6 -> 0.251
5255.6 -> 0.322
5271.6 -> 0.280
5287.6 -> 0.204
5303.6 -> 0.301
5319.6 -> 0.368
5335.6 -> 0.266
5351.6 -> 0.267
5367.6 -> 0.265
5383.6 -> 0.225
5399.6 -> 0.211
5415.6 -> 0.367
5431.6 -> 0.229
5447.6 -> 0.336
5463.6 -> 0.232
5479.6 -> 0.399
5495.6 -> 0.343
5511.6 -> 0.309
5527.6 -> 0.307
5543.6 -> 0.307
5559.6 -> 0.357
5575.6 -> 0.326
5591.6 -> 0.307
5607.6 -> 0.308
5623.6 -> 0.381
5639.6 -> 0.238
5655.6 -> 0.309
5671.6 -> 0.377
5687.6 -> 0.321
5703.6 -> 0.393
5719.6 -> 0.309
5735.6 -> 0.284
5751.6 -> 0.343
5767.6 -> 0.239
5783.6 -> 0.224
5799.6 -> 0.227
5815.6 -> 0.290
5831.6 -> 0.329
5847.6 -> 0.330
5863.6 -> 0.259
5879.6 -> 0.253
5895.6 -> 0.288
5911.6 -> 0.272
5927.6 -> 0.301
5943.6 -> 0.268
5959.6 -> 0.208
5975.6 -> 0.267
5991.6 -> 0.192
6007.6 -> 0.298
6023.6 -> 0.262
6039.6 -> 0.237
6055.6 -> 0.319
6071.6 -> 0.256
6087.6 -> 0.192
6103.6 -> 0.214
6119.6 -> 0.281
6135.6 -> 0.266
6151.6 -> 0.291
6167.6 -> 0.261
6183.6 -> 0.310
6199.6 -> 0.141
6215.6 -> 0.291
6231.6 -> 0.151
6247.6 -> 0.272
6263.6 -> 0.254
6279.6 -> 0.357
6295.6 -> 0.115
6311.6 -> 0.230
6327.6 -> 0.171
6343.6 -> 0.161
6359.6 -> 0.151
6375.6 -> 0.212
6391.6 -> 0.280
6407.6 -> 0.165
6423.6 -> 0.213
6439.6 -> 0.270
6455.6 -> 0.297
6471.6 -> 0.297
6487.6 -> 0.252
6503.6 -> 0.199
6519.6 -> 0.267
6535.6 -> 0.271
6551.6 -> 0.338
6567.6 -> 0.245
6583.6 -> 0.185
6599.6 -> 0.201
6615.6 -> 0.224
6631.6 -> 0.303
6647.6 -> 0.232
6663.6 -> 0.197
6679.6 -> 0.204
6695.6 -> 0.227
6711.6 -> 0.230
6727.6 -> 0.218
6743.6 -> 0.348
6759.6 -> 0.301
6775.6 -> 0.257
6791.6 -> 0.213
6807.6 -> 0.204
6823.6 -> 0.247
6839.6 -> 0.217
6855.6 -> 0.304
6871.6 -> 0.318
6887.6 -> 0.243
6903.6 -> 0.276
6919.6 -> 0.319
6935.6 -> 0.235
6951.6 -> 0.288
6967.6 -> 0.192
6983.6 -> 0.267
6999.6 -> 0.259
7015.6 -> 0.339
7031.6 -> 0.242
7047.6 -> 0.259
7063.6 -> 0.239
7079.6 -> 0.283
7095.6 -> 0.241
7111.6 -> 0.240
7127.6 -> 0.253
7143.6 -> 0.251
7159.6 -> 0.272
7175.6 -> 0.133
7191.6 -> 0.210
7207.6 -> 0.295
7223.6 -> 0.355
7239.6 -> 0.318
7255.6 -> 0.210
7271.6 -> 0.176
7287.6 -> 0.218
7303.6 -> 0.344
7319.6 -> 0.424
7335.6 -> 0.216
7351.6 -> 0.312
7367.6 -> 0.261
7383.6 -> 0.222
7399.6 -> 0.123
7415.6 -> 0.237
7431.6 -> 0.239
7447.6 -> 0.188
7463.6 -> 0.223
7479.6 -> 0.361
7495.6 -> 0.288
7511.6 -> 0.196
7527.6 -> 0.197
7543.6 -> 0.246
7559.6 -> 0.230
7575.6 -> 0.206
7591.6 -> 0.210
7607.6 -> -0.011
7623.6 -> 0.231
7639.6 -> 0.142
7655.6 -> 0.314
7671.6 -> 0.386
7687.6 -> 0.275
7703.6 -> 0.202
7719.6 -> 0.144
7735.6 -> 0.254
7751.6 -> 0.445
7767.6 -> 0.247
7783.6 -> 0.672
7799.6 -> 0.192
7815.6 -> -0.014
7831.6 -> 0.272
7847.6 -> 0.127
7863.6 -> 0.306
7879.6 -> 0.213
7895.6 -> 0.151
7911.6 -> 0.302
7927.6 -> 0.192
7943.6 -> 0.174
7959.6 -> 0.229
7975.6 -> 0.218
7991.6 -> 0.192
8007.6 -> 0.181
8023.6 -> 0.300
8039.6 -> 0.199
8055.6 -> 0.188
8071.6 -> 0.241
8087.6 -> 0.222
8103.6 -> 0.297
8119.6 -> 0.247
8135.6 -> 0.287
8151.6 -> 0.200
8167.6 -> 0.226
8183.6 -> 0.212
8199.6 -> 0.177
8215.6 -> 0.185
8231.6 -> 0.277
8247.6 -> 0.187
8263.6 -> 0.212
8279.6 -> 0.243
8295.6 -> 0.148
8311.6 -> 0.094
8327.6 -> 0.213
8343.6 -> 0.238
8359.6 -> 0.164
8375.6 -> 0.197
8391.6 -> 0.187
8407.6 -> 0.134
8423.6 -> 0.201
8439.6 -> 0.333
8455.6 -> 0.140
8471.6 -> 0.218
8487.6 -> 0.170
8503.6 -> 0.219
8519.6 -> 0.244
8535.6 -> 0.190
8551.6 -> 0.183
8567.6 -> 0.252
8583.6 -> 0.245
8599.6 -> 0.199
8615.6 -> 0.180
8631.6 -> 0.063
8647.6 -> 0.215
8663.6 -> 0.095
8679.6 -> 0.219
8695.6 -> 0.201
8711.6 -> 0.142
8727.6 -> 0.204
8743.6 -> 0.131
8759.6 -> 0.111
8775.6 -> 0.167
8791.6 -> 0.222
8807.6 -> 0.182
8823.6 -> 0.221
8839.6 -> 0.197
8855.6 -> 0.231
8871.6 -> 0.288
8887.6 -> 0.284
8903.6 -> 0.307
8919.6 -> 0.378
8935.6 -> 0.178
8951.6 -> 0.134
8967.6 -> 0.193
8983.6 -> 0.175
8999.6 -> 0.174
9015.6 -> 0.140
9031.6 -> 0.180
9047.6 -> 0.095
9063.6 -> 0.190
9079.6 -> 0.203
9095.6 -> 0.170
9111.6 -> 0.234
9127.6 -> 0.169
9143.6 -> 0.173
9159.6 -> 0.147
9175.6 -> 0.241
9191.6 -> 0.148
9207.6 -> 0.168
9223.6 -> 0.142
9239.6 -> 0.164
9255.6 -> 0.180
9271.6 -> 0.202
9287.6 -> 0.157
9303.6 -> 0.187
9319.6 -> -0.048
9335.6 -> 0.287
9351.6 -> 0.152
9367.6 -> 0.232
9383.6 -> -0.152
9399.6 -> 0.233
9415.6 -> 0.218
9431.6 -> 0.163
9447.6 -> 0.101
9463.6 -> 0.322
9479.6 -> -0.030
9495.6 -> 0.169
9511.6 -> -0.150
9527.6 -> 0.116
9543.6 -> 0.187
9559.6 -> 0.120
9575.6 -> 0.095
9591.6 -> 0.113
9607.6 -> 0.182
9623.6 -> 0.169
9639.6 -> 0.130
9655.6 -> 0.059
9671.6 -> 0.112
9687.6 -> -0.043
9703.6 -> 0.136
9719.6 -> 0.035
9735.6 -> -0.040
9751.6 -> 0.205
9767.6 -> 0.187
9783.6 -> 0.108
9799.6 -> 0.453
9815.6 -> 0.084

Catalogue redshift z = 0.14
